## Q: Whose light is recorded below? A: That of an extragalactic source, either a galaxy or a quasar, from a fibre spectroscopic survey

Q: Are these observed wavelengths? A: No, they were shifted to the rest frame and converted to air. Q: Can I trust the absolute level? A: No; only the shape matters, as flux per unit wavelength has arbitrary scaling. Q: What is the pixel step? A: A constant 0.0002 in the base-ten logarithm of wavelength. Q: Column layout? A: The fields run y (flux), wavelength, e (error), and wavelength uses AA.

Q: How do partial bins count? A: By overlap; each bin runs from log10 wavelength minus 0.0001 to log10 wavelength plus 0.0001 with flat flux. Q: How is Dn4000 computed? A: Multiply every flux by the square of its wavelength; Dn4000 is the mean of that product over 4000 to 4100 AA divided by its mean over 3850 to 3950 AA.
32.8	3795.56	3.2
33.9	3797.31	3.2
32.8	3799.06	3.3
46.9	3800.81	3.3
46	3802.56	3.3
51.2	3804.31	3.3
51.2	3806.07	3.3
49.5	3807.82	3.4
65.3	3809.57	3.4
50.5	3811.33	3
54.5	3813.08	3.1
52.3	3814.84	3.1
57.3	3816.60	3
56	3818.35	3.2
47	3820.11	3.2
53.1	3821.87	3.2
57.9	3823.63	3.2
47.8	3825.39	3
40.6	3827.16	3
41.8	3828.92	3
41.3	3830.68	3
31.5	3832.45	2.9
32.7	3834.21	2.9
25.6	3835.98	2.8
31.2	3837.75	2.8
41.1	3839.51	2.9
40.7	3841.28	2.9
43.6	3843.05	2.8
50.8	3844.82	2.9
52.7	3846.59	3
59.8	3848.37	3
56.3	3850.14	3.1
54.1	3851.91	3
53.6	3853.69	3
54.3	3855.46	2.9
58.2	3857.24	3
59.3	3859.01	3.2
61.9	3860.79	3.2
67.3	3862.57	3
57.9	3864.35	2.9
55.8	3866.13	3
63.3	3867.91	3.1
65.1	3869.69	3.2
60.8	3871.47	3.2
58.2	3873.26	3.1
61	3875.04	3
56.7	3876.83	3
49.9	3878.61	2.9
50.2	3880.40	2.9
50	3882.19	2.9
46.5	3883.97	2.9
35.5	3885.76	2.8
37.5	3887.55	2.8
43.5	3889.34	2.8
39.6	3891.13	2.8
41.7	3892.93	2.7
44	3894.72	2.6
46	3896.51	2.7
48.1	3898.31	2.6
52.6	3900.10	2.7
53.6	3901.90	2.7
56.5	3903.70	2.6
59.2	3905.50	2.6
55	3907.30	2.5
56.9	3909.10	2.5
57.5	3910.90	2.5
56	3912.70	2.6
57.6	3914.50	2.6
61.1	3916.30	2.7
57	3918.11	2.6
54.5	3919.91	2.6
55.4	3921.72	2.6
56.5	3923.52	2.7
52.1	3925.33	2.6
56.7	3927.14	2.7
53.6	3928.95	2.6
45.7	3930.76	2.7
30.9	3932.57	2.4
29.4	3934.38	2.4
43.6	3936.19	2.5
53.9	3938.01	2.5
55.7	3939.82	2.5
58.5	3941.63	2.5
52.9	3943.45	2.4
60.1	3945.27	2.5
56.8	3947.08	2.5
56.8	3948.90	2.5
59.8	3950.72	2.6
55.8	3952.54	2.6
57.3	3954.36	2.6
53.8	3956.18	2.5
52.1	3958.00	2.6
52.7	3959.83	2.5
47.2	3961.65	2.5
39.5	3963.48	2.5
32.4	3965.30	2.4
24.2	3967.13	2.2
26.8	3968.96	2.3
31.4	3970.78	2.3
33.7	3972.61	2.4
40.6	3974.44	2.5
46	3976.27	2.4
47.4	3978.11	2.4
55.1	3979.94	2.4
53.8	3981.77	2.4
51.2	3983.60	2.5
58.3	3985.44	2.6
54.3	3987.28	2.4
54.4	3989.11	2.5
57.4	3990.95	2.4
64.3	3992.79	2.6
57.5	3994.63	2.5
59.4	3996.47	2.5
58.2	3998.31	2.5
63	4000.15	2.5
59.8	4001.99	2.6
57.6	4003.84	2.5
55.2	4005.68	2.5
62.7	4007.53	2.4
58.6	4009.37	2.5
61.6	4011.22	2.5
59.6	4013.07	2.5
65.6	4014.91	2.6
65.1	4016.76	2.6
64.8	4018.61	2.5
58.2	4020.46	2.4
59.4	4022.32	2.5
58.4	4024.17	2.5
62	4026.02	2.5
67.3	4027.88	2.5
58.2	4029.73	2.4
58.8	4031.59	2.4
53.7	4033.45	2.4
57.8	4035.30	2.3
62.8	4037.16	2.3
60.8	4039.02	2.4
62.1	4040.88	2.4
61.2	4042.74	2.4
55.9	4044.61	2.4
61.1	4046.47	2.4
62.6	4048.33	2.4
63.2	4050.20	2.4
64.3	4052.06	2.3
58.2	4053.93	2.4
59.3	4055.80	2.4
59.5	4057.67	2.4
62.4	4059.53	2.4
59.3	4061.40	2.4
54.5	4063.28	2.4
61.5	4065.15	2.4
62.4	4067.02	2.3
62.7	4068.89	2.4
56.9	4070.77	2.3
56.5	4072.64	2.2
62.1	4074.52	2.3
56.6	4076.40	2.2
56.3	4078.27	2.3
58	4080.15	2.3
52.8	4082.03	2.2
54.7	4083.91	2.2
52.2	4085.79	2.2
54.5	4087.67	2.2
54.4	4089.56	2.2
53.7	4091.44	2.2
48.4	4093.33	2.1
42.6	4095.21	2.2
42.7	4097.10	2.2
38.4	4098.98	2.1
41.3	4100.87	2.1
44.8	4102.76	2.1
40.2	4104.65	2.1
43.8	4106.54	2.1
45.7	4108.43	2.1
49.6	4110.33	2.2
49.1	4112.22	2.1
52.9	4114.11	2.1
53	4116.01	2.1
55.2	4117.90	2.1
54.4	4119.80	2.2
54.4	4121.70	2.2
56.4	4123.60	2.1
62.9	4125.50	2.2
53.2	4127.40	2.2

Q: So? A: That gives 1.2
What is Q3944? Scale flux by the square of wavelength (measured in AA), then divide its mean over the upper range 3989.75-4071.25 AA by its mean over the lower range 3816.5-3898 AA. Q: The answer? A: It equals 1.33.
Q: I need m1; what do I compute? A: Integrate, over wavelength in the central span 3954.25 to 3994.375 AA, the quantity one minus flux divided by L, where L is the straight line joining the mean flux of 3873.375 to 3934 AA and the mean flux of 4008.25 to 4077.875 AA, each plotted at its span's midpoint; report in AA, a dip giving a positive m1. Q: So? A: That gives 6.3 AA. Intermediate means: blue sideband 50.8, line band 47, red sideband 60.4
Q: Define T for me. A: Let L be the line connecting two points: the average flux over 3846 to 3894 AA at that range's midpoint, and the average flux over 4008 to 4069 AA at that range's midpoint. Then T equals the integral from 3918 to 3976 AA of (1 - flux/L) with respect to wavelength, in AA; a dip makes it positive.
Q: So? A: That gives 9.11 AA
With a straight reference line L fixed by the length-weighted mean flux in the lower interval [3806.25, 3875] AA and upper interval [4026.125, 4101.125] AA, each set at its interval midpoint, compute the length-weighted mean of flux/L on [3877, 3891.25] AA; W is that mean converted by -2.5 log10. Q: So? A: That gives 0.17 mag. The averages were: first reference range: 51.5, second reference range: 57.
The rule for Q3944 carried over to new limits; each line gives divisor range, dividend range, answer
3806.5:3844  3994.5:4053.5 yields 1.46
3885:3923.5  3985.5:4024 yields 1.23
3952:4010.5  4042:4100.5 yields 1.16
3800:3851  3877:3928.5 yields 1.12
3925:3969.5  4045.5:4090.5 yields 1.28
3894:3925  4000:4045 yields 1.17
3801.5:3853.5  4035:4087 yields 1.40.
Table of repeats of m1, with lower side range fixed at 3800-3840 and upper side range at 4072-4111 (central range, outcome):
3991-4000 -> -2.1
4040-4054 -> -3.4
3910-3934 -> -2.5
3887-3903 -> 0.7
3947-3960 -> -2.0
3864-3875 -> -3.1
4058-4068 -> -2.1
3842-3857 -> -2.0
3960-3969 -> 2.3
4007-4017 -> -2.7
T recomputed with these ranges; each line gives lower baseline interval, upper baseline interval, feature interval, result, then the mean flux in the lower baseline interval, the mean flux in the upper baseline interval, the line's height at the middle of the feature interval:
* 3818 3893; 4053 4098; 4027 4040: -1.2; 49.7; 55.9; 54.7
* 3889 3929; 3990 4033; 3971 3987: 2.8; 52.9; 60.5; 58.1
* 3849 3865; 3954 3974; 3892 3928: -3.4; 58.1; 40.5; 49.4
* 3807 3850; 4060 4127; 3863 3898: -2.0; 47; 52.8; 48.1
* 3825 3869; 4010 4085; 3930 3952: 1.5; 49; 59.9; 54.1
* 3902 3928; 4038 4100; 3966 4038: 2.1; 56.5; 56.7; 56.6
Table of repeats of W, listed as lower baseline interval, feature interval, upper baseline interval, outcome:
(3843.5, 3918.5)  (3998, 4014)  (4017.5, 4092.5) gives -0.04 mag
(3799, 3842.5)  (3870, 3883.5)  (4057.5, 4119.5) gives -0.17 mag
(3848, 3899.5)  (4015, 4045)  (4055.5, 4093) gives -0.08 mag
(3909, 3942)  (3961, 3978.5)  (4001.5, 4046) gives 0.46 mag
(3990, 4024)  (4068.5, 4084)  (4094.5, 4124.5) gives -0.11 mag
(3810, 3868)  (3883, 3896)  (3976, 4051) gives 0.26 mag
